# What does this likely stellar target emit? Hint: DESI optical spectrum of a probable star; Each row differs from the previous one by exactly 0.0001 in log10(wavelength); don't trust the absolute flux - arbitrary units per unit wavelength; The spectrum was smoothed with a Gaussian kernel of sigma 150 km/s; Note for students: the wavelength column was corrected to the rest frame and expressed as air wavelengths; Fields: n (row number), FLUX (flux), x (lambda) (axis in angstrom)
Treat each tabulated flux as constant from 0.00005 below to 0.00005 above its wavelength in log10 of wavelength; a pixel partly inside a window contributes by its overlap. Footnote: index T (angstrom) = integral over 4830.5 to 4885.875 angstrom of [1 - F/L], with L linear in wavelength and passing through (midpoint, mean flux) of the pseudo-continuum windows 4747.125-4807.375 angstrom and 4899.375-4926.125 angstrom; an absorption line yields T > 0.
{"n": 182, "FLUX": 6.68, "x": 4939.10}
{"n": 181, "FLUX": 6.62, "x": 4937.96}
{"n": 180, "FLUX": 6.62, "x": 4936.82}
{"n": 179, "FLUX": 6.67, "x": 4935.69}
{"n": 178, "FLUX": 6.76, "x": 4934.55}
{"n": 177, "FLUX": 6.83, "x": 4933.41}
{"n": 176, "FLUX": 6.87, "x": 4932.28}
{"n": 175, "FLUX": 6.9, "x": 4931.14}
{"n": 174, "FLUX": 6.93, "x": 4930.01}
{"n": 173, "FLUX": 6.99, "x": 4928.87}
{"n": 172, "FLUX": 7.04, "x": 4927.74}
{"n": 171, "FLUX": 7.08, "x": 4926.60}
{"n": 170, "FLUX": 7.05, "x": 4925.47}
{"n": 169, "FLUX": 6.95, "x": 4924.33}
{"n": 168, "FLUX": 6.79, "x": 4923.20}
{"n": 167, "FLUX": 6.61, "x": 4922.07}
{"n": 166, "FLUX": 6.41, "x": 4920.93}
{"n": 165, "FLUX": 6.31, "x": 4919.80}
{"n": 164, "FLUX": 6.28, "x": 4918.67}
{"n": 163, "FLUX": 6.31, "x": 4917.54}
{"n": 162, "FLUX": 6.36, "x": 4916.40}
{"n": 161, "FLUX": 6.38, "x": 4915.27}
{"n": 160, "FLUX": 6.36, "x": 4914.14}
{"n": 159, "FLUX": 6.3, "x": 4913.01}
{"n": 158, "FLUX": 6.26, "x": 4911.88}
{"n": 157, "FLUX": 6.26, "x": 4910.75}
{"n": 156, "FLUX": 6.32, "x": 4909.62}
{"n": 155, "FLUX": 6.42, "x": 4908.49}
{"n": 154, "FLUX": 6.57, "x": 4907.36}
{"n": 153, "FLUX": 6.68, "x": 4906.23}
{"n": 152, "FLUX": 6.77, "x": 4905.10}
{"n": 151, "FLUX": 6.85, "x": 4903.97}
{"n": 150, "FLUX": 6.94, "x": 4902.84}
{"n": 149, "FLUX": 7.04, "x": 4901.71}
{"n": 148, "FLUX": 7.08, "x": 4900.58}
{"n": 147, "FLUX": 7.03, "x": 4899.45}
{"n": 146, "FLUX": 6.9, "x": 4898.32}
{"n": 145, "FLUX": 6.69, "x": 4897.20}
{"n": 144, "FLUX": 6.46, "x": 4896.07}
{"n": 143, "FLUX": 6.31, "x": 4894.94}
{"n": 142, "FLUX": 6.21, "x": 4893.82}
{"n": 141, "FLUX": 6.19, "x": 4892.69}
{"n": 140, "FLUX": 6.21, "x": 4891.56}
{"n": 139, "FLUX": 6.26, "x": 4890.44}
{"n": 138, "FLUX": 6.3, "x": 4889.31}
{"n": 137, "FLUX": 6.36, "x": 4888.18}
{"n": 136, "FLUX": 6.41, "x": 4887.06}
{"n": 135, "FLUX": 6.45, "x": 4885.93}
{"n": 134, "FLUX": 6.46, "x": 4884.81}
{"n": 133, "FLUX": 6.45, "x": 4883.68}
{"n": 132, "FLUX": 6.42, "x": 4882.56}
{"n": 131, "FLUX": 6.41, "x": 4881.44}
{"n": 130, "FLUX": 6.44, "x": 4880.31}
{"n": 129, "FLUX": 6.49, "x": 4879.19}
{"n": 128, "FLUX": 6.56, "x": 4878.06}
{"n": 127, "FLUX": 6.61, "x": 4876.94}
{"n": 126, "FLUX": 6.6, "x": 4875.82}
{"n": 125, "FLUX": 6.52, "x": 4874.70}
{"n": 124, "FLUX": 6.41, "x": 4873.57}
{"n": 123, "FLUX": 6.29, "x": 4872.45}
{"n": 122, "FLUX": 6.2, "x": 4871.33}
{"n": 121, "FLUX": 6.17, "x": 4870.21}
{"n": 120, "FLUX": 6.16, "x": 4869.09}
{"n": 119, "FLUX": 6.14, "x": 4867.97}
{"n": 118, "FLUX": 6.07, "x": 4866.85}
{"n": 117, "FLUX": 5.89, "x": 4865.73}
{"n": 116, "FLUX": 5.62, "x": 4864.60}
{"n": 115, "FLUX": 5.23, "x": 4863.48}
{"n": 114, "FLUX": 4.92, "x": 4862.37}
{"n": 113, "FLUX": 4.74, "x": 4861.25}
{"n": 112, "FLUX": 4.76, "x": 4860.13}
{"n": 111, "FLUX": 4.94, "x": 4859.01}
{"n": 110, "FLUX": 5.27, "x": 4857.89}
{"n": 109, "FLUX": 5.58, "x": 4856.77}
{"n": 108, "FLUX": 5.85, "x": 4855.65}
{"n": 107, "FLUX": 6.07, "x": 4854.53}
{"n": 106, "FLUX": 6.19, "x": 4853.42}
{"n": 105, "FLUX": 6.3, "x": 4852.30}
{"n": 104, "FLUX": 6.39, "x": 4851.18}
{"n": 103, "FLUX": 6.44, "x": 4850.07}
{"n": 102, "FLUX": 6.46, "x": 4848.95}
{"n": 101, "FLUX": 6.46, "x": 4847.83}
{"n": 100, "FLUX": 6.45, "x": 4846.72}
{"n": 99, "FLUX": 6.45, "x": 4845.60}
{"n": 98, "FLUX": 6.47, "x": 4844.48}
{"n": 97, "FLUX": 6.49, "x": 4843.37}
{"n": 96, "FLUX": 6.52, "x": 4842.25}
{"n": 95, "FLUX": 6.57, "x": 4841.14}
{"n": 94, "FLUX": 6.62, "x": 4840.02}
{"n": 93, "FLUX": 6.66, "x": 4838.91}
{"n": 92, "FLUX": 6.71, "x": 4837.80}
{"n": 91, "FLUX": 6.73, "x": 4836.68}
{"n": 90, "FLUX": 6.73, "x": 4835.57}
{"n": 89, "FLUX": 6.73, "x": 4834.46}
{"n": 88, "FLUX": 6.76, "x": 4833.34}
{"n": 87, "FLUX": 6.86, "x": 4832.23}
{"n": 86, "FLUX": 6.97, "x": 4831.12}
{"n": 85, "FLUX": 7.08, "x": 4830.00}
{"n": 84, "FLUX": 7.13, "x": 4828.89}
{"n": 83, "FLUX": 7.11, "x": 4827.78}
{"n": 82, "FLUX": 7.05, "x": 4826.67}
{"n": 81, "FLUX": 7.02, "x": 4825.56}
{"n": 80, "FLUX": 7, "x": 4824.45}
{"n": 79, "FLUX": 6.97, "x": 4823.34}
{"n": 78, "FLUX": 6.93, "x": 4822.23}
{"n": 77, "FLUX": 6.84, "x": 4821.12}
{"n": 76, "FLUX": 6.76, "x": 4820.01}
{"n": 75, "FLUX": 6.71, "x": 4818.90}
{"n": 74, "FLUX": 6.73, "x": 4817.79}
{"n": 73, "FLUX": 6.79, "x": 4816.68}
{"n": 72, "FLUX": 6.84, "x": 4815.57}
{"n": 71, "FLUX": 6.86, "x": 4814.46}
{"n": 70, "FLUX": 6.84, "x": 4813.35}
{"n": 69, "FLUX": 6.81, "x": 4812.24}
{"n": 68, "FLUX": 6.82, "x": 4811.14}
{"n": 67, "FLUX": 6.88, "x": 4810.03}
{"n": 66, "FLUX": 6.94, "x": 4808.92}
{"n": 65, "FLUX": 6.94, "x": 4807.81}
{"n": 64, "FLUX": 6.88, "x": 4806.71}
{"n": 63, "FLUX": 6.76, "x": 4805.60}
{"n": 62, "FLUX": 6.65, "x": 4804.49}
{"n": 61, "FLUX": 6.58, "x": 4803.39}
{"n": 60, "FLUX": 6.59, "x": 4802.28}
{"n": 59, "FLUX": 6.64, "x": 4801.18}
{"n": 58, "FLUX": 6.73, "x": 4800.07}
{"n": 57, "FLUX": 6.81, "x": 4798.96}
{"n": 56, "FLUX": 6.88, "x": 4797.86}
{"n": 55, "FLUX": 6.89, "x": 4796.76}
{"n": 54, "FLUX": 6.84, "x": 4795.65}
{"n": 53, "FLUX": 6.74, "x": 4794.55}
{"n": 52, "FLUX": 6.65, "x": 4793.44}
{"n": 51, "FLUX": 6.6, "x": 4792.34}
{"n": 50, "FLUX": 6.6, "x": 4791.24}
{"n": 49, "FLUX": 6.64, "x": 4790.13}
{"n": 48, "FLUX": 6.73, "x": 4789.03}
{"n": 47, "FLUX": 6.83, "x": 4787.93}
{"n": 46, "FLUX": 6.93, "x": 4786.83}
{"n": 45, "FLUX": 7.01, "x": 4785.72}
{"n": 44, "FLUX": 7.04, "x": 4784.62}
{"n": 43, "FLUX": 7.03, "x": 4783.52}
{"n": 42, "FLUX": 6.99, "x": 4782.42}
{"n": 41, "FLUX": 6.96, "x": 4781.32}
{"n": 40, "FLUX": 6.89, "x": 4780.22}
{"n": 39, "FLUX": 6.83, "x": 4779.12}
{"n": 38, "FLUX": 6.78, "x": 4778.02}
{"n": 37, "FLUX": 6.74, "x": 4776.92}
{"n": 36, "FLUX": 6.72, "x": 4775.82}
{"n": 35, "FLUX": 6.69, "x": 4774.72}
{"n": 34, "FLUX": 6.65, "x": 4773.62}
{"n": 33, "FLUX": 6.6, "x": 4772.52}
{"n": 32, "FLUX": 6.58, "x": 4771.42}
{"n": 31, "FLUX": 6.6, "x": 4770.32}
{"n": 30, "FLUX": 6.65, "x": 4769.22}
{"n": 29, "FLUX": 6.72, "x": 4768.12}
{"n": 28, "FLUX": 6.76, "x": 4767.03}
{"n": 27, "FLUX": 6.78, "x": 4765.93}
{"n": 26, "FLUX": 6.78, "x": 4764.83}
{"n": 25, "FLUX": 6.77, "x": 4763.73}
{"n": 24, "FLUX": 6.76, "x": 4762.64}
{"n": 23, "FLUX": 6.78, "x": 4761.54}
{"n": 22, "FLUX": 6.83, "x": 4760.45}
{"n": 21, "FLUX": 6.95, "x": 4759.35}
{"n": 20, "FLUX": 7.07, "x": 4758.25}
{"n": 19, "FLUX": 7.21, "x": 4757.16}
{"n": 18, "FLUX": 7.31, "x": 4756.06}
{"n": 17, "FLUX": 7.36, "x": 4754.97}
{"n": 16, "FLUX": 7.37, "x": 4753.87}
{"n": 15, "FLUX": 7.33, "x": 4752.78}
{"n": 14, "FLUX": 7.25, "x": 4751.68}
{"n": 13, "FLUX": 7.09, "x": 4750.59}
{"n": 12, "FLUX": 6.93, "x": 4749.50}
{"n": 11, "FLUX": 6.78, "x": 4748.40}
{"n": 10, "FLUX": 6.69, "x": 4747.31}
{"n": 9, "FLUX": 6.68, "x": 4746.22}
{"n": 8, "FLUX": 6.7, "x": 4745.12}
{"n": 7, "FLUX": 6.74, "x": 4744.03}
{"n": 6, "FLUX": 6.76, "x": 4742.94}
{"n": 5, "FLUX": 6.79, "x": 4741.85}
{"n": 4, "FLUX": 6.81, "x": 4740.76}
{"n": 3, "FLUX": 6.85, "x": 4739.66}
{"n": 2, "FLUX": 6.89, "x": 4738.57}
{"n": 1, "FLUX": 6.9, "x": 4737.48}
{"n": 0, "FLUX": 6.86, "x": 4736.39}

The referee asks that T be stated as 3.8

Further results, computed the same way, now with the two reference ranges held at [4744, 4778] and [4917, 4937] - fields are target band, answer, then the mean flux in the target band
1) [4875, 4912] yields 1.3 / 6.53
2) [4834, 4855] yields 1.0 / 6.5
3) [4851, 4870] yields 3.2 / 5.65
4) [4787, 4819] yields 0.3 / 6.77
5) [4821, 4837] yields -0.3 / 6.94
